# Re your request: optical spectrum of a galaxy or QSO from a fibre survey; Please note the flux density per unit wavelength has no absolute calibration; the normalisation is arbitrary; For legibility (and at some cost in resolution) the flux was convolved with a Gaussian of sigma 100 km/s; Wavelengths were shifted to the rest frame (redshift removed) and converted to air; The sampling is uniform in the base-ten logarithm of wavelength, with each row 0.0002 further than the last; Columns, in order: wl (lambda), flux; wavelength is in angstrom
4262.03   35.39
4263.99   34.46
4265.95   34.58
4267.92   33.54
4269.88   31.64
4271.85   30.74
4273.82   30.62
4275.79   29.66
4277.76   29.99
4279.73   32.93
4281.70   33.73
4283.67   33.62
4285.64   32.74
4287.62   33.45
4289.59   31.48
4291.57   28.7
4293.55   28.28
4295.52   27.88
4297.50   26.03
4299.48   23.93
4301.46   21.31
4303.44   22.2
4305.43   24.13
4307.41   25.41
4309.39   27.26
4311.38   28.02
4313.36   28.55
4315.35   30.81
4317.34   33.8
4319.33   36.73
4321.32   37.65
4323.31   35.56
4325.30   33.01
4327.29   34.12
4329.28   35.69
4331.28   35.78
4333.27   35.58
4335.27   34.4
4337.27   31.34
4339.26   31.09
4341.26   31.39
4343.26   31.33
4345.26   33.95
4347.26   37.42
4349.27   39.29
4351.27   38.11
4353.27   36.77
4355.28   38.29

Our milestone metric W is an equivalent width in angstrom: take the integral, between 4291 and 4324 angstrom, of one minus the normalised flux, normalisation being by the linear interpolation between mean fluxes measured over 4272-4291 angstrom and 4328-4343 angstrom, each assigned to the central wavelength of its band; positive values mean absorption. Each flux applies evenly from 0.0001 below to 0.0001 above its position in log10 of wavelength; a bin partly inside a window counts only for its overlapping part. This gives 4.2 angstrom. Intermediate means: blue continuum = 31.9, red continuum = 33.5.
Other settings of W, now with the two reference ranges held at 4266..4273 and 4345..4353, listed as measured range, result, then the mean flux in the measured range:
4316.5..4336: 0.39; 35.3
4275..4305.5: 4.24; 28.9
